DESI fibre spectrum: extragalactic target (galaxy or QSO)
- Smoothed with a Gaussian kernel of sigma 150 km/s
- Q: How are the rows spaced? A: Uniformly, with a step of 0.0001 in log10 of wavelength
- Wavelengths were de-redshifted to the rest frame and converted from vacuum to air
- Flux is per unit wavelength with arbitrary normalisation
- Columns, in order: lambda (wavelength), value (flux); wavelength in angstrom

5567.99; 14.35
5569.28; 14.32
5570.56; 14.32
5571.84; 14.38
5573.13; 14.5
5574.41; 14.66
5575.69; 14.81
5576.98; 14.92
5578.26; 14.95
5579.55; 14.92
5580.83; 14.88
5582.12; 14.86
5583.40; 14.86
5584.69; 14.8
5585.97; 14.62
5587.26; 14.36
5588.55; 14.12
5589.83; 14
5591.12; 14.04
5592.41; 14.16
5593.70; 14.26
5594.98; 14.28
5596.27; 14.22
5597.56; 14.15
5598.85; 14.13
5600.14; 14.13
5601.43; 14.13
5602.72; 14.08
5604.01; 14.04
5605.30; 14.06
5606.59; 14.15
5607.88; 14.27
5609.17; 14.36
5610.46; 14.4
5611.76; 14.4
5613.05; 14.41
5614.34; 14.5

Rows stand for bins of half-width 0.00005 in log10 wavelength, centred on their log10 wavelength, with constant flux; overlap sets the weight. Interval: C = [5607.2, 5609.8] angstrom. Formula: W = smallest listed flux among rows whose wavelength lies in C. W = 14.27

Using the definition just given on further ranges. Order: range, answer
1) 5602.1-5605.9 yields 14.04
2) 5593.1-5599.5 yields 14.13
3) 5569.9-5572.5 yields 14.32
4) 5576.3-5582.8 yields 14.86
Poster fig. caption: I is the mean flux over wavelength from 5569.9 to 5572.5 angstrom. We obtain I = 14.3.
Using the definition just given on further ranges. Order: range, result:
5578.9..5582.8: 14.9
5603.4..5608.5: 14.1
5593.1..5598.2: 14.2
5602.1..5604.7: 14.1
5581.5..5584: 14.9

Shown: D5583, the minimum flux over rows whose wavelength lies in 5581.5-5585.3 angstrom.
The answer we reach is 14.8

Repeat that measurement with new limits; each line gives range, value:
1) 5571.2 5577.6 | 14.38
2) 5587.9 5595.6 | 14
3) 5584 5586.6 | 14.62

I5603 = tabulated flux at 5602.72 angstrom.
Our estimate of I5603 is 14.08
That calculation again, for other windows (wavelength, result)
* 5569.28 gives 14.32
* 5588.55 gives 14.12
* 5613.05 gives 14.41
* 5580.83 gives 14.88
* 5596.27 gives 14.22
